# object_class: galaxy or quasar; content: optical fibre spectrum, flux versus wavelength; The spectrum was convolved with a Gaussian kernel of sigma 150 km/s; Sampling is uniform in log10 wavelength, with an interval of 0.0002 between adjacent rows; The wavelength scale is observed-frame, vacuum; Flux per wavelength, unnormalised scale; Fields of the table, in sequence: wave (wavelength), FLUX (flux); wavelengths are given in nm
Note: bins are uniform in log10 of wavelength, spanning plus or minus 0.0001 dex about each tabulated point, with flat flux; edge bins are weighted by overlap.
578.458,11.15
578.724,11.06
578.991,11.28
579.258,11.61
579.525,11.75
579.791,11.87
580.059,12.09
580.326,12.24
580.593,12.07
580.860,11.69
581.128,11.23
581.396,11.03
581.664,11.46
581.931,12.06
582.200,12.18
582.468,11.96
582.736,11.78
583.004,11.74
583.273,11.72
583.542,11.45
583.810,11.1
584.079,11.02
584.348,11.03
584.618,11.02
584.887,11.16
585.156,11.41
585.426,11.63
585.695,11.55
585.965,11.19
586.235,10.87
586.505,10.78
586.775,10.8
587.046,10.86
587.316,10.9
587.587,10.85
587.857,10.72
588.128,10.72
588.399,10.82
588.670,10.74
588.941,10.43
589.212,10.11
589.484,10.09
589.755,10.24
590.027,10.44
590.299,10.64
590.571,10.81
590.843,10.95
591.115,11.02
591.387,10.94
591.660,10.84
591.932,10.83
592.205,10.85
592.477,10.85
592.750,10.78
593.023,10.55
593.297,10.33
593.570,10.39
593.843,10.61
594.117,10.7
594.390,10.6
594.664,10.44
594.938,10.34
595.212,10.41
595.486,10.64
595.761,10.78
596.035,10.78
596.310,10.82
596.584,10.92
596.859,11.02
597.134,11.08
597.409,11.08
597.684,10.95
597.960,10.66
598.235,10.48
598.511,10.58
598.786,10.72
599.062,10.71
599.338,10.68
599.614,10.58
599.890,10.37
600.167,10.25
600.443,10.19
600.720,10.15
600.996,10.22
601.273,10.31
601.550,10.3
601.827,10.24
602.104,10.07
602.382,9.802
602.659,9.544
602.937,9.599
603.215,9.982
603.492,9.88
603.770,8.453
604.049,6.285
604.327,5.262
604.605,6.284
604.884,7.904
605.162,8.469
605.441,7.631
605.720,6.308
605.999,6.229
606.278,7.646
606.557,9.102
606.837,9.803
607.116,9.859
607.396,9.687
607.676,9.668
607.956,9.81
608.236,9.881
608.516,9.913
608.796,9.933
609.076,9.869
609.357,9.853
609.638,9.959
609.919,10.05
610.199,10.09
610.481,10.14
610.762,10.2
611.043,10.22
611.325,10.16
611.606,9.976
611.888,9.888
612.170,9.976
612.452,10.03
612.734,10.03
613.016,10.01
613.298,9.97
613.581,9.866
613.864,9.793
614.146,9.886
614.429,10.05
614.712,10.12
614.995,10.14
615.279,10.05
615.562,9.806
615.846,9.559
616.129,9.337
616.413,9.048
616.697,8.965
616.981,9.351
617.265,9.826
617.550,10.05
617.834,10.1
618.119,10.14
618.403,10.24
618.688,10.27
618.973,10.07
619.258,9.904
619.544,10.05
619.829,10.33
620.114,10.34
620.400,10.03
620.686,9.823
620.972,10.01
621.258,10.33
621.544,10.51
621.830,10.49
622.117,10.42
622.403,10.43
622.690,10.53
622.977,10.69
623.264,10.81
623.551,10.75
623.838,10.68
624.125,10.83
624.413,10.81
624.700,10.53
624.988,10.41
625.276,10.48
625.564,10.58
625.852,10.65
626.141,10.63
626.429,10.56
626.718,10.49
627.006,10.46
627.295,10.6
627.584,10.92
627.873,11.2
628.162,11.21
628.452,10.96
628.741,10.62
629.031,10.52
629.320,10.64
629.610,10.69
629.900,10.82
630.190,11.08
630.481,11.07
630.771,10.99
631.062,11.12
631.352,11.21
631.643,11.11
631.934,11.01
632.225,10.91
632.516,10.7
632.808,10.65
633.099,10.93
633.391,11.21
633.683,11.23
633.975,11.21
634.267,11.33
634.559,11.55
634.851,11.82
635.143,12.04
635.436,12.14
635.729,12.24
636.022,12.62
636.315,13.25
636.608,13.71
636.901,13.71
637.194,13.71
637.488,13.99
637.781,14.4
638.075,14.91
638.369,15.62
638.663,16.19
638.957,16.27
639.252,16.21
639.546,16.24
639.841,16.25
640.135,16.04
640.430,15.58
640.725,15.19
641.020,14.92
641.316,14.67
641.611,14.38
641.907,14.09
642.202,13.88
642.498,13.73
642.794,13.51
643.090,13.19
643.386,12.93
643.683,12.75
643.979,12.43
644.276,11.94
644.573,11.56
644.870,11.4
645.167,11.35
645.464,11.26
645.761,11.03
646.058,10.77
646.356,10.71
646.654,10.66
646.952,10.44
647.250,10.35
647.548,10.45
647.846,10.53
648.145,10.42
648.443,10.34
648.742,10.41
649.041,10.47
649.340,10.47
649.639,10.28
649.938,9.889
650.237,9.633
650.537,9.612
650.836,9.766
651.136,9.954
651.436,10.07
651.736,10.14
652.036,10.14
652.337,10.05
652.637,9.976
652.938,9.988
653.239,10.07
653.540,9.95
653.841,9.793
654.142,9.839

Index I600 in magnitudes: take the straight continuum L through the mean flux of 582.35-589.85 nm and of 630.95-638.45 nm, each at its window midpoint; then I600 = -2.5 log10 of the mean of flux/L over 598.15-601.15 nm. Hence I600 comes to 0.09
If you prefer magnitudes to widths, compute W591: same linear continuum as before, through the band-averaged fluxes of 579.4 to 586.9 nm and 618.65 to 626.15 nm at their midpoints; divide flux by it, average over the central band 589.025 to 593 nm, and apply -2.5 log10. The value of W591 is 0.06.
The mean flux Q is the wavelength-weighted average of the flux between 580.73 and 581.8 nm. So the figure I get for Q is 11.4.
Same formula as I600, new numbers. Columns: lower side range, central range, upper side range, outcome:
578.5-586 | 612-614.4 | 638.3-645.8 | 0.273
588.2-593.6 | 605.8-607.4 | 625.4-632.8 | 0.245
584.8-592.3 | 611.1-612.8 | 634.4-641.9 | 0.237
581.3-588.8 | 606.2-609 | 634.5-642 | 0.293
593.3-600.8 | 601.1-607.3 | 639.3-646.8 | 0.269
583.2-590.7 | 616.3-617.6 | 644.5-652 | 0.137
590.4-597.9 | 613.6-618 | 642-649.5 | 0.138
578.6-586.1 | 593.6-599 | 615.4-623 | 0.026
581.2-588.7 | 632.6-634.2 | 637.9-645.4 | 0.238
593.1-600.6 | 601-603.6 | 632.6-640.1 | 0.106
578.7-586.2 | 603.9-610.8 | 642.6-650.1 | 0.285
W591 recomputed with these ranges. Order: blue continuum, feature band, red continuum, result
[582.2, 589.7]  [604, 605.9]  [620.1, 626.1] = 0.48 mag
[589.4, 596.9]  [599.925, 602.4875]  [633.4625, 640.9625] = 0.11 mag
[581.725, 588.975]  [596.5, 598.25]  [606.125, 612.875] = -0.04 mag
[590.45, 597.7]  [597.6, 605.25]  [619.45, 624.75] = 0.12 mag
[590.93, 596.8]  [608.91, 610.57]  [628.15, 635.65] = 0.09 mag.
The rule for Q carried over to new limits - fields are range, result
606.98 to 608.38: 9.78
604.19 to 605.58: 7.11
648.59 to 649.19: 10.4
